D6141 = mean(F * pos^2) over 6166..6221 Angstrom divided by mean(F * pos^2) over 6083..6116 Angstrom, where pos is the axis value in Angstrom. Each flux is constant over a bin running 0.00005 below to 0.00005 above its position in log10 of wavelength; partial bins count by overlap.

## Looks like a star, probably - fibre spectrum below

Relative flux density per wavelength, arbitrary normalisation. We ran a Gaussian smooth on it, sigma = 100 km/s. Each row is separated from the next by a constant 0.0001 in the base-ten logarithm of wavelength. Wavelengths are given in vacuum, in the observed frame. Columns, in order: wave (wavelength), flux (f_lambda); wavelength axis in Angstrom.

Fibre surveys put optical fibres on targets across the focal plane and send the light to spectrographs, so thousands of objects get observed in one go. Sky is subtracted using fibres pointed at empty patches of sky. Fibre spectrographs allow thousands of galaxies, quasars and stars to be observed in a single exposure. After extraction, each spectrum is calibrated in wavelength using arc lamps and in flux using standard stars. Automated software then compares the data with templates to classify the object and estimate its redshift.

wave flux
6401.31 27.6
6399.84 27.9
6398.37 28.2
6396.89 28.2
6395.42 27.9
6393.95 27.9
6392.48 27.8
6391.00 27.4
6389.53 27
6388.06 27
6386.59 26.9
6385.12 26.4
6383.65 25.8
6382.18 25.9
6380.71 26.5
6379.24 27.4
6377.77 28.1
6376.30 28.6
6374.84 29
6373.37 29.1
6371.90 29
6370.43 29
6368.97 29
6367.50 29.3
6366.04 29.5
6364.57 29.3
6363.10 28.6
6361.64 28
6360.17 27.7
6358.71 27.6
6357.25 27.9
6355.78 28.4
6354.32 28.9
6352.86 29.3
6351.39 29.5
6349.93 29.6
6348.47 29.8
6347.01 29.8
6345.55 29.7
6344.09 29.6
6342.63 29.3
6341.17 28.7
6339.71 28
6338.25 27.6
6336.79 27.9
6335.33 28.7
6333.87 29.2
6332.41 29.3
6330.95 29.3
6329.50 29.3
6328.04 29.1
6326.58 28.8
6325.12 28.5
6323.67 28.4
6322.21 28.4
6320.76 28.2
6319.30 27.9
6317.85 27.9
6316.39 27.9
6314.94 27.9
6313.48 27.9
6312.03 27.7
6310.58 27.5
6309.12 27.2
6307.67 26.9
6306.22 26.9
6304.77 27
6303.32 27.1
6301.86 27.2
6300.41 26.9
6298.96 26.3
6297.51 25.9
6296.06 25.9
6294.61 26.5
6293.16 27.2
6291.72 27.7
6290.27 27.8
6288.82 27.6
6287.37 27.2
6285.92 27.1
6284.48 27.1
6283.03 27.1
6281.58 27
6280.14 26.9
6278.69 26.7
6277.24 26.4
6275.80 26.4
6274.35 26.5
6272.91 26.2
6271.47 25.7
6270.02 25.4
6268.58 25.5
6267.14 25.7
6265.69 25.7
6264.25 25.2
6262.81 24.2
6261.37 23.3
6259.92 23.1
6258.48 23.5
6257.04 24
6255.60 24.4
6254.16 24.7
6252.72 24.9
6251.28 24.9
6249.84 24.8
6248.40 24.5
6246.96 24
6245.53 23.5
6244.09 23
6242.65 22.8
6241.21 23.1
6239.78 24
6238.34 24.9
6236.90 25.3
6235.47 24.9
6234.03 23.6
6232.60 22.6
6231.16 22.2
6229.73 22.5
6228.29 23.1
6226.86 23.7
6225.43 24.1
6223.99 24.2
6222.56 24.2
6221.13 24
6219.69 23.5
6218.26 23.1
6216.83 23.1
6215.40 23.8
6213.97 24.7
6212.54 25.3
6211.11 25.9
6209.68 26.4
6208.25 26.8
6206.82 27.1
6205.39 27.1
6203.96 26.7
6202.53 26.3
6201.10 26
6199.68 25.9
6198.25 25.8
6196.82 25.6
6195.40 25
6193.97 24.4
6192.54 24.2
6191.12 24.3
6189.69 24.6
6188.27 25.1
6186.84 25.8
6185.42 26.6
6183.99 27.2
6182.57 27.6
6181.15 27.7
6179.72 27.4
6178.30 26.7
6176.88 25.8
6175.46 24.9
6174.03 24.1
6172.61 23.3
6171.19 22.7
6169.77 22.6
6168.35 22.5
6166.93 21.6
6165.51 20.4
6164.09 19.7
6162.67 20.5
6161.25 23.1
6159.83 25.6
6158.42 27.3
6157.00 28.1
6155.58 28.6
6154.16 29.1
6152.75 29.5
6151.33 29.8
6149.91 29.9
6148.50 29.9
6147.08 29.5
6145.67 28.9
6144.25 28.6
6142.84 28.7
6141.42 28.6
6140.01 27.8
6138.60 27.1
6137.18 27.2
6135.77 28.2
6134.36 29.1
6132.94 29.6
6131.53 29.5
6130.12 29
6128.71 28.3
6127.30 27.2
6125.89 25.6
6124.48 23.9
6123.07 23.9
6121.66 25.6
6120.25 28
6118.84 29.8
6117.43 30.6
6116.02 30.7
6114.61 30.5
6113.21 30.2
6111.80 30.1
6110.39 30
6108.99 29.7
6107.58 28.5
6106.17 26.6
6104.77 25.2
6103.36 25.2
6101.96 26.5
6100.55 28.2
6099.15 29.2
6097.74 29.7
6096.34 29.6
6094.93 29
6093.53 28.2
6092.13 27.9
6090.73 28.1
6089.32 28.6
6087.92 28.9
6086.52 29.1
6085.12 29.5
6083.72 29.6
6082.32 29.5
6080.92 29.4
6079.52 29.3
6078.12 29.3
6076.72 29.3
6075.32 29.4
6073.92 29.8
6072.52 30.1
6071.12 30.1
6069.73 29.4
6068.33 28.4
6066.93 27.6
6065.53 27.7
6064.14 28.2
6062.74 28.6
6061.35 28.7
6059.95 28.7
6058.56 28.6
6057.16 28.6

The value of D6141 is 0.91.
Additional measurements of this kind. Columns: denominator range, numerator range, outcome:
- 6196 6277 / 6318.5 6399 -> 1.20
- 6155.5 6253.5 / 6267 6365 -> 1.17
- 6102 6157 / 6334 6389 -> 1.08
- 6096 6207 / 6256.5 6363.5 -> 1.08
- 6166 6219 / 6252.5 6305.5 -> 1.06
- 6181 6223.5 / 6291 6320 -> 1.10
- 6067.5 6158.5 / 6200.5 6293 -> 0.91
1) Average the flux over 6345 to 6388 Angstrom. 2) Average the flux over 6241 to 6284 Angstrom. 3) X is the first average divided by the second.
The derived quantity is 1.13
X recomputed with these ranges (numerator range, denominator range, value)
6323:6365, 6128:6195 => 1.09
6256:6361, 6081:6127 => 0.97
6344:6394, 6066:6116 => 0.98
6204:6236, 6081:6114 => 0.85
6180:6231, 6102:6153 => 0.89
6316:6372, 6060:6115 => 1.00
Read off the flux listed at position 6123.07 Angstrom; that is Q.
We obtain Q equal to 23.9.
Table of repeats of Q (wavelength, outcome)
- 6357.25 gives 27.9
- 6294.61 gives 26.5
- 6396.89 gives 28.2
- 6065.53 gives 27.7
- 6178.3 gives 26.7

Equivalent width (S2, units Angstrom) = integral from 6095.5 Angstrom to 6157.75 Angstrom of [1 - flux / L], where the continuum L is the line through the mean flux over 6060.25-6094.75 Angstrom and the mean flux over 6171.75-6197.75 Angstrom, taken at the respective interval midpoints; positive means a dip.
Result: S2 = -2.3 Angstrom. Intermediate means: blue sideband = 28.9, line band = 28.4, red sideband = 25.6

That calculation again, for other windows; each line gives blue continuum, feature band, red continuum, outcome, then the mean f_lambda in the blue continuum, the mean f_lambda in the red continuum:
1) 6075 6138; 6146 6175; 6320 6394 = 3.07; 28.4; 28.4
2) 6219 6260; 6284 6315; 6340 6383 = -1.02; 23.9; 28.7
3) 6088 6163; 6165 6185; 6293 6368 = 2.46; 28.1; 28.2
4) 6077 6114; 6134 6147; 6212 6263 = -0.54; 28.7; 23.9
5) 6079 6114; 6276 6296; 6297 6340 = 0.69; 28.6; 27.9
